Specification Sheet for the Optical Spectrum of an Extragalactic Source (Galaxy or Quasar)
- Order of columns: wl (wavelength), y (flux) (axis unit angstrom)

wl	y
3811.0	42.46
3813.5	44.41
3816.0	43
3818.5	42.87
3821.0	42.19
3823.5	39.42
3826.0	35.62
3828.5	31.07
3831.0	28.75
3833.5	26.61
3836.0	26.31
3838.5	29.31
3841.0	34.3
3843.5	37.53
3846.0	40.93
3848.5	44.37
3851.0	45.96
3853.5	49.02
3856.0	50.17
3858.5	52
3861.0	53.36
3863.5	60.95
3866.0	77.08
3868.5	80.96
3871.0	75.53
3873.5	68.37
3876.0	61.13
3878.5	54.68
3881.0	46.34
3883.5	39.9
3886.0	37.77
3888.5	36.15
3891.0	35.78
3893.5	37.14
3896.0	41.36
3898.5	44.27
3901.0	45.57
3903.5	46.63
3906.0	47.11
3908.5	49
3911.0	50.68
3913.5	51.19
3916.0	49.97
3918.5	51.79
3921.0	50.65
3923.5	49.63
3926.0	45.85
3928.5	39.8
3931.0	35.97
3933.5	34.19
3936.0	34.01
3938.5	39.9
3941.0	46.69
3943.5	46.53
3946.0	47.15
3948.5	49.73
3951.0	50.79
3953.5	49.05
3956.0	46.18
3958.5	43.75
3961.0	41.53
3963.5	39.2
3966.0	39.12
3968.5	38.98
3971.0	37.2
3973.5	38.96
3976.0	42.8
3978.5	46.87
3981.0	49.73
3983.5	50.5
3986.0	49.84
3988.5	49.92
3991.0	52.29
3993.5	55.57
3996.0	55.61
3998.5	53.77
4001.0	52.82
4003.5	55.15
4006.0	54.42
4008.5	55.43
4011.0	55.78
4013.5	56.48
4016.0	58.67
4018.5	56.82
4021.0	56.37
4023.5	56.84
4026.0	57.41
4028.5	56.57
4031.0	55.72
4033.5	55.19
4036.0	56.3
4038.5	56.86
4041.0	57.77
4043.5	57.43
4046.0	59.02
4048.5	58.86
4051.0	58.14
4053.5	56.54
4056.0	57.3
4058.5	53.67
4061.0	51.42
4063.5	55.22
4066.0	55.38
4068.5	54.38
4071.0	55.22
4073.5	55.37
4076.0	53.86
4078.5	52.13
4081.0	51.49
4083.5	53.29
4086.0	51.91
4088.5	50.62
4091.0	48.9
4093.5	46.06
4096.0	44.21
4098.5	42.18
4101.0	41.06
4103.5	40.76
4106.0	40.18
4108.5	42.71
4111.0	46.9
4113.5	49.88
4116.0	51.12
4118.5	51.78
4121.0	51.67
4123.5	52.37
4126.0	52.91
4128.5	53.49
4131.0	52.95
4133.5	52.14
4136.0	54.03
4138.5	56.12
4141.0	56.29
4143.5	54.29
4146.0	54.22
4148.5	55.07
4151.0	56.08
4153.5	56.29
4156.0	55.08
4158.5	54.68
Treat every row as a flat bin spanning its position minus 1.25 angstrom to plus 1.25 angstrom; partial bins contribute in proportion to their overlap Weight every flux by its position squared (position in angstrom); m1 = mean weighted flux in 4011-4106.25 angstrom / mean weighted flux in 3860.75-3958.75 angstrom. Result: 1.18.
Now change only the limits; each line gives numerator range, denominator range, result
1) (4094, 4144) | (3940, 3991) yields 1.17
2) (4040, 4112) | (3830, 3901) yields 1.21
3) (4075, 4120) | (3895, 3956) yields 1.14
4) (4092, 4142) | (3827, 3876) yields 1.15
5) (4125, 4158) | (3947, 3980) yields 1.37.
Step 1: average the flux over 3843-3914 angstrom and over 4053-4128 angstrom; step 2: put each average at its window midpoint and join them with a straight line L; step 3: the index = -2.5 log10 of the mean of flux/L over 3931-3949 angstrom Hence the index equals 0.20 mag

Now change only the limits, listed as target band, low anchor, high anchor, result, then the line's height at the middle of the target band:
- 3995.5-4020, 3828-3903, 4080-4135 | -0.16 mag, 47.8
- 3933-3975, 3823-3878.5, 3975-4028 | 0.21 mag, 51.8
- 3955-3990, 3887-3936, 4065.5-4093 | 0.08 mag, 47.2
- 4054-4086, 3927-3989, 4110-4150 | -0.09 mag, 49.6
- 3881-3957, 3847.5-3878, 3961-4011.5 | 0.22 mag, 54.7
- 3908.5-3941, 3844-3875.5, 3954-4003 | 0.16 mag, 51.7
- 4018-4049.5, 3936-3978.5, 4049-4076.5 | -0.10 mag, 52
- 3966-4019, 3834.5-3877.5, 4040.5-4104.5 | 0.04 mag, 52.3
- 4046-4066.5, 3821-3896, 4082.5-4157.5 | -0.14 mag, 49.4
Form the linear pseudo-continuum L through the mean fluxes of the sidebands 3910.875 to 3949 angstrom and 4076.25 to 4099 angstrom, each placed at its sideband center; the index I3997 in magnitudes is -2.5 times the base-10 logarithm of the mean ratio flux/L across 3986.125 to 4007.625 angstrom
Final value -0.14 mag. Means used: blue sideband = 45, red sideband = 49.4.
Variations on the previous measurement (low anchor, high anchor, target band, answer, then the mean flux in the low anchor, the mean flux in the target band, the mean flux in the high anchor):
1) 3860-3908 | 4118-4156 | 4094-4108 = 0.27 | 52.1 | 42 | 54.1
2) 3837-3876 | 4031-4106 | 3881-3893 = 0.36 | 53.4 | 38.3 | 52.6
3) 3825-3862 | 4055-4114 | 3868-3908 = -0.20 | 38.9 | 49.3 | 49.7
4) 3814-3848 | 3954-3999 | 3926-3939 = 0.15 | 35.6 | 37.5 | 46.1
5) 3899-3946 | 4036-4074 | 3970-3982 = 0.16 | 45.3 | 43.1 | 56.2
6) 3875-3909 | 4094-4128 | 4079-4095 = -0.08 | 44.3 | 50.4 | 46.9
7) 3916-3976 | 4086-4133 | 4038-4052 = -0.25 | 43.5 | 58.1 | 47.9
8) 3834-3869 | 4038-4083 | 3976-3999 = 0.04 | 47.6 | 51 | 55.5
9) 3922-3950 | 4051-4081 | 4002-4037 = -0.12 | 42.8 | 56.2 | 54.6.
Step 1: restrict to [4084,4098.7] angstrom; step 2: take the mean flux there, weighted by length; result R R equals 48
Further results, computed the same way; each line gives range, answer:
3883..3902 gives 39.7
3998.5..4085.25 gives 55.6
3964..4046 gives 52.3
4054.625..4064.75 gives 54.4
